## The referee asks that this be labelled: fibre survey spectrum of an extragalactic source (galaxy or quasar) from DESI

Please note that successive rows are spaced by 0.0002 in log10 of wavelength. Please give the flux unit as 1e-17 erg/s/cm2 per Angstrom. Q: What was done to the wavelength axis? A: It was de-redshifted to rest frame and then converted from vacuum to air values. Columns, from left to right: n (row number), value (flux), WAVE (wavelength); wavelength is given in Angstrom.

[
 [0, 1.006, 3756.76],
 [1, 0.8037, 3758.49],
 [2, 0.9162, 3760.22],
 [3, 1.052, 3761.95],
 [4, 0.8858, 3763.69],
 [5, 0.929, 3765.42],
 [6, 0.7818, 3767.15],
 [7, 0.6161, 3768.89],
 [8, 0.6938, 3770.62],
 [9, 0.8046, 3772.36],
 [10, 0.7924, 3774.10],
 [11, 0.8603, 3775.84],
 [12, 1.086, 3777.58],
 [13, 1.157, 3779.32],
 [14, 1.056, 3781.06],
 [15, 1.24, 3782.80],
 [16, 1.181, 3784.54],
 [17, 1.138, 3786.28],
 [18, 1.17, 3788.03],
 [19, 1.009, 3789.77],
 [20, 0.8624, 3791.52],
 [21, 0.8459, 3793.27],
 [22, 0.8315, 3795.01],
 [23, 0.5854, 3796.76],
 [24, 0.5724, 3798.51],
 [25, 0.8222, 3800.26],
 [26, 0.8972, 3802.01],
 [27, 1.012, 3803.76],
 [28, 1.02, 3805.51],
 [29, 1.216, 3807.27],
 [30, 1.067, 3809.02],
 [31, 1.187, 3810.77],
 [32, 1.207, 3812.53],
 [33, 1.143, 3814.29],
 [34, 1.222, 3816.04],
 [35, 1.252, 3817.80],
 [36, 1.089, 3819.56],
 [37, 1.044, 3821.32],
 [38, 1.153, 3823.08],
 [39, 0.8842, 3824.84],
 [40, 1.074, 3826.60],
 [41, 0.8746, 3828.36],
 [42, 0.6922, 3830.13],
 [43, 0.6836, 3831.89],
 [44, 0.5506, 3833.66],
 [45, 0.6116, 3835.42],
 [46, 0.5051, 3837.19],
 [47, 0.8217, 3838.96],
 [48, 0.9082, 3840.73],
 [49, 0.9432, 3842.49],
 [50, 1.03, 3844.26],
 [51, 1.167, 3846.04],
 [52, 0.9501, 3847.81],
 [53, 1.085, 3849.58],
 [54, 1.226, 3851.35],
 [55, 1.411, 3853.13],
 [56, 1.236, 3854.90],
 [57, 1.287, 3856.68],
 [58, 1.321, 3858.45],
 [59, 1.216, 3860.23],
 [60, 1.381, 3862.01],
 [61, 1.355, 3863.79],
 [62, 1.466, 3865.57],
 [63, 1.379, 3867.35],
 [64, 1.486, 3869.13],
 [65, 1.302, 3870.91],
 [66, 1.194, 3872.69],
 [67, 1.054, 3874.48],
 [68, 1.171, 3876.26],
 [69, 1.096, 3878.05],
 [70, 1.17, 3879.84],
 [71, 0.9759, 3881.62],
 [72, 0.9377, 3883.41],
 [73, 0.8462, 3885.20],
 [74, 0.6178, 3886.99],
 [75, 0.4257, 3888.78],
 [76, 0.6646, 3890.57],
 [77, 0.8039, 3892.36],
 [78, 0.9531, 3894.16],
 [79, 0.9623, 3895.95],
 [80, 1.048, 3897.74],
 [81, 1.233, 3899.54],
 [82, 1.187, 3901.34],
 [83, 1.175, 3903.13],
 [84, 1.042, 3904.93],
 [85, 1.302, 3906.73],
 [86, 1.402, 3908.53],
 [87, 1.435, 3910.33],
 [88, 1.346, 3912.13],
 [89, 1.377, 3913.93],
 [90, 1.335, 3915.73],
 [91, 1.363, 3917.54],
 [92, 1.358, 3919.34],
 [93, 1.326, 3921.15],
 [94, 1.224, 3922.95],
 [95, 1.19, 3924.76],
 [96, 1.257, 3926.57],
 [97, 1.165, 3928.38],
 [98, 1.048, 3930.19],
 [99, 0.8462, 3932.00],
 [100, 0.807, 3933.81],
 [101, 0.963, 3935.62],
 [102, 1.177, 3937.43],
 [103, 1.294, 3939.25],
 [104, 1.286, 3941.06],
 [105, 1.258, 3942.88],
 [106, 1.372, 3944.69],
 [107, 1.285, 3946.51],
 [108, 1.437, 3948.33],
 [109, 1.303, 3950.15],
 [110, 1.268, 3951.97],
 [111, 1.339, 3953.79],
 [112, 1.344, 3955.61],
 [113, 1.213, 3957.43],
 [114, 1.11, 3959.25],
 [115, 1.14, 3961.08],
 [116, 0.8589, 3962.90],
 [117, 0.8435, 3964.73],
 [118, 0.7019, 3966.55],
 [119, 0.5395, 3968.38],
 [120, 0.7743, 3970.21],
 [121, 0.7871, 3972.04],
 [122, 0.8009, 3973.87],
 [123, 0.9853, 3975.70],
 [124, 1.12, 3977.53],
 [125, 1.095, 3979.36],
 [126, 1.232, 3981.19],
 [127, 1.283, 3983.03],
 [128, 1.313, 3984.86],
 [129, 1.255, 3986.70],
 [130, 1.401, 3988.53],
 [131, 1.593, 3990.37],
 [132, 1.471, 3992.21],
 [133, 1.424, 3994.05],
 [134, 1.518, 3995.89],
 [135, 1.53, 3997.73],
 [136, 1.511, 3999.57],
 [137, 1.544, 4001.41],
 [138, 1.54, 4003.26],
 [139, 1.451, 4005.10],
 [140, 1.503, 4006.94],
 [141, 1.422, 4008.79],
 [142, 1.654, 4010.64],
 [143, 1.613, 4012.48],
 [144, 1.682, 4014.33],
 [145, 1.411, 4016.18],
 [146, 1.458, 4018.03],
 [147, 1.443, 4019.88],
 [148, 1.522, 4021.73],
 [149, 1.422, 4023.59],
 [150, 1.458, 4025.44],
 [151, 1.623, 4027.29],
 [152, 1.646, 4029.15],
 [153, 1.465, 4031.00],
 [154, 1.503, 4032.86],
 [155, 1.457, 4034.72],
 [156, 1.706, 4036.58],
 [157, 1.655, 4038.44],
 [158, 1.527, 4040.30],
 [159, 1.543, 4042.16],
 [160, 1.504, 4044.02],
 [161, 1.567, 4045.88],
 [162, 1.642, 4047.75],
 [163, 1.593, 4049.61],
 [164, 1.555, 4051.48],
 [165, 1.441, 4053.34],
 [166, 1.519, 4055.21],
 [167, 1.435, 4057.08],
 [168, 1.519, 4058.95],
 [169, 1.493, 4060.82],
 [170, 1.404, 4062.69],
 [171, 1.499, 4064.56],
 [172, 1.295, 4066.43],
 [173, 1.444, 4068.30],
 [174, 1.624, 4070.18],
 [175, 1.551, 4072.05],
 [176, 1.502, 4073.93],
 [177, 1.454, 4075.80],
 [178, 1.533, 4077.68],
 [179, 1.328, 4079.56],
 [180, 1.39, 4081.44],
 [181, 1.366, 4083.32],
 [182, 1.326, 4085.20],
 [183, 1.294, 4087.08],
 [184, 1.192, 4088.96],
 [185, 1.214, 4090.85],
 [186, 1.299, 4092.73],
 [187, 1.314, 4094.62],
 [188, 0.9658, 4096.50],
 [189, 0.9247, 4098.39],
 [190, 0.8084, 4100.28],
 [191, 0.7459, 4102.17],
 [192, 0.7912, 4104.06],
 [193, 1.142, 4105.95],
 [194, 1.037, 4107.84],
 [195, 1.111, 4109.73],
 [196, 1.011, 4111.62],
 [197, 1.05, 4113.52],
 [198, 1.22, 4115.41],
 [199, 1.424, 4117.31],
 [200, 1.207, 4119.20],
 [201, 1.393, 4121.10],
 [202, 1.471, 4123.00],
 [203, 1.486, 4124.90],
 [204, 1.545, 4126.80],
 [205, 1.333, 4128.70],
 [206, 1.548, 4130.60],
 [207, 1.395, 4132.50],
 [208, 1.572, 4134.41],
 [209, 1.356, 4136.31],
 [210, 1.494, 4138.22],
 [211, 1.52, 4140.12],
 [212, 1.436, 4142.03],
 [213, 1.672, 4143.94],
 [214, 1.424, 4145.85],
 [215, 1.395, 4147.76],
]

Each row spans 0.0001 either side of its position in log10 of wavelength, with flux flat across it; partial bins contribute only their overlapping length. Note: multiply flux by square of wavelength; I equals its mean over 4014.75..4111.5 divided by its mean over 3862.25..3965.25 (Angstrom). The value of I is 1.29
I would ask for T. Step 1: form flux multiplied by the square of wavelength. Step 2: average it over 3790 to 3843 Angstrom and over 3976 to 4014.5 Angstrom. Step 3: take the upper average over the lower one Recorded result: 1.70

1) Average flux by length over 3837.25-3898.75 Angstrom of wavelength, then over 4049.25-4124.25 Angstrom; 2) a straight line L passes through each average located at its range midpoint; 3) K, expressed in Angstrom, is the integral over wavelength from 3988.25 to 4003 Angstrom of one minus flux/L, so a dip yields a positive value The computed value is -3.7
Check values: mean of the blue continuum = 1.08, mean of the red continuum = 1.29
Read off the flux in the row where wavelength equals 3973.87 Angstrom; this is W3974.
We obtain 0.8009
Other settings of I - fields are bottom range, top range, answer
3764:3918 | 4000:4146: 1.51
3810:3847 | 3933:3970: 1.25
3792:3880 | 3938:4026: 1.32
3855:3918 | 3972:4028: 1.29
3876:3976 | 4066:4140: 1.29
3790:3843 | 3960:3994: 1.27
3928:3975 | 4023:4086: 1.47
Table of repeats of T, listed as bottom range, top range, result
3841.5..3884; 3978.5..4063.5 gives 1.34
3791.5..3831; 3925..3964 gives 1.28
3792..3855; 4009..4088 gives 1.74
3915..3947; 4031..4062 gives 1.36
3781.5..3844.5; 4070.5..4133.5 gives 1.53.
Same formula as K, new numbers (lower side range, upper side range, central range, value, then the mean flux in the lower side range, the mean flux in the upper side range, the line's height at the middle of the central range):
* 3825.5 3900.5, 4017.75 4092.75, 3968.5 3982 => 3.6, 1.03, 1.48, 1.29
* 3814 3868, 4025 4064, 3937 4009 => 7.3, 1.06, 1.54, 1.37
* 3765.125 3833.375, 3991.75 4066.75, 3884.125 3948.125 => 6.2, 0.965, 1.52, 1.25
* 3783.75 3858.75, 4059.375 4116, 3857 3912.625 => -4.0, 0.993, 1.25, 1.05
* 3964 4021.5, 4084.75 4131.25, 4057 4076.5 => -4.0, 1.29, 1.19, 1.23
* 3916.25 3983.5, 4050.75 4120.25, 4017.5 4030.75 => -3.3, 1.12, 1.28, 1.21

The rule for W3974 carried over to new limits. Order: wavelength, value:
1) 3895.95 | 0.9623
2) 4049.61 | 1.593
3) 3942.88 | 1.258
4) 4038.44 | 1.655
